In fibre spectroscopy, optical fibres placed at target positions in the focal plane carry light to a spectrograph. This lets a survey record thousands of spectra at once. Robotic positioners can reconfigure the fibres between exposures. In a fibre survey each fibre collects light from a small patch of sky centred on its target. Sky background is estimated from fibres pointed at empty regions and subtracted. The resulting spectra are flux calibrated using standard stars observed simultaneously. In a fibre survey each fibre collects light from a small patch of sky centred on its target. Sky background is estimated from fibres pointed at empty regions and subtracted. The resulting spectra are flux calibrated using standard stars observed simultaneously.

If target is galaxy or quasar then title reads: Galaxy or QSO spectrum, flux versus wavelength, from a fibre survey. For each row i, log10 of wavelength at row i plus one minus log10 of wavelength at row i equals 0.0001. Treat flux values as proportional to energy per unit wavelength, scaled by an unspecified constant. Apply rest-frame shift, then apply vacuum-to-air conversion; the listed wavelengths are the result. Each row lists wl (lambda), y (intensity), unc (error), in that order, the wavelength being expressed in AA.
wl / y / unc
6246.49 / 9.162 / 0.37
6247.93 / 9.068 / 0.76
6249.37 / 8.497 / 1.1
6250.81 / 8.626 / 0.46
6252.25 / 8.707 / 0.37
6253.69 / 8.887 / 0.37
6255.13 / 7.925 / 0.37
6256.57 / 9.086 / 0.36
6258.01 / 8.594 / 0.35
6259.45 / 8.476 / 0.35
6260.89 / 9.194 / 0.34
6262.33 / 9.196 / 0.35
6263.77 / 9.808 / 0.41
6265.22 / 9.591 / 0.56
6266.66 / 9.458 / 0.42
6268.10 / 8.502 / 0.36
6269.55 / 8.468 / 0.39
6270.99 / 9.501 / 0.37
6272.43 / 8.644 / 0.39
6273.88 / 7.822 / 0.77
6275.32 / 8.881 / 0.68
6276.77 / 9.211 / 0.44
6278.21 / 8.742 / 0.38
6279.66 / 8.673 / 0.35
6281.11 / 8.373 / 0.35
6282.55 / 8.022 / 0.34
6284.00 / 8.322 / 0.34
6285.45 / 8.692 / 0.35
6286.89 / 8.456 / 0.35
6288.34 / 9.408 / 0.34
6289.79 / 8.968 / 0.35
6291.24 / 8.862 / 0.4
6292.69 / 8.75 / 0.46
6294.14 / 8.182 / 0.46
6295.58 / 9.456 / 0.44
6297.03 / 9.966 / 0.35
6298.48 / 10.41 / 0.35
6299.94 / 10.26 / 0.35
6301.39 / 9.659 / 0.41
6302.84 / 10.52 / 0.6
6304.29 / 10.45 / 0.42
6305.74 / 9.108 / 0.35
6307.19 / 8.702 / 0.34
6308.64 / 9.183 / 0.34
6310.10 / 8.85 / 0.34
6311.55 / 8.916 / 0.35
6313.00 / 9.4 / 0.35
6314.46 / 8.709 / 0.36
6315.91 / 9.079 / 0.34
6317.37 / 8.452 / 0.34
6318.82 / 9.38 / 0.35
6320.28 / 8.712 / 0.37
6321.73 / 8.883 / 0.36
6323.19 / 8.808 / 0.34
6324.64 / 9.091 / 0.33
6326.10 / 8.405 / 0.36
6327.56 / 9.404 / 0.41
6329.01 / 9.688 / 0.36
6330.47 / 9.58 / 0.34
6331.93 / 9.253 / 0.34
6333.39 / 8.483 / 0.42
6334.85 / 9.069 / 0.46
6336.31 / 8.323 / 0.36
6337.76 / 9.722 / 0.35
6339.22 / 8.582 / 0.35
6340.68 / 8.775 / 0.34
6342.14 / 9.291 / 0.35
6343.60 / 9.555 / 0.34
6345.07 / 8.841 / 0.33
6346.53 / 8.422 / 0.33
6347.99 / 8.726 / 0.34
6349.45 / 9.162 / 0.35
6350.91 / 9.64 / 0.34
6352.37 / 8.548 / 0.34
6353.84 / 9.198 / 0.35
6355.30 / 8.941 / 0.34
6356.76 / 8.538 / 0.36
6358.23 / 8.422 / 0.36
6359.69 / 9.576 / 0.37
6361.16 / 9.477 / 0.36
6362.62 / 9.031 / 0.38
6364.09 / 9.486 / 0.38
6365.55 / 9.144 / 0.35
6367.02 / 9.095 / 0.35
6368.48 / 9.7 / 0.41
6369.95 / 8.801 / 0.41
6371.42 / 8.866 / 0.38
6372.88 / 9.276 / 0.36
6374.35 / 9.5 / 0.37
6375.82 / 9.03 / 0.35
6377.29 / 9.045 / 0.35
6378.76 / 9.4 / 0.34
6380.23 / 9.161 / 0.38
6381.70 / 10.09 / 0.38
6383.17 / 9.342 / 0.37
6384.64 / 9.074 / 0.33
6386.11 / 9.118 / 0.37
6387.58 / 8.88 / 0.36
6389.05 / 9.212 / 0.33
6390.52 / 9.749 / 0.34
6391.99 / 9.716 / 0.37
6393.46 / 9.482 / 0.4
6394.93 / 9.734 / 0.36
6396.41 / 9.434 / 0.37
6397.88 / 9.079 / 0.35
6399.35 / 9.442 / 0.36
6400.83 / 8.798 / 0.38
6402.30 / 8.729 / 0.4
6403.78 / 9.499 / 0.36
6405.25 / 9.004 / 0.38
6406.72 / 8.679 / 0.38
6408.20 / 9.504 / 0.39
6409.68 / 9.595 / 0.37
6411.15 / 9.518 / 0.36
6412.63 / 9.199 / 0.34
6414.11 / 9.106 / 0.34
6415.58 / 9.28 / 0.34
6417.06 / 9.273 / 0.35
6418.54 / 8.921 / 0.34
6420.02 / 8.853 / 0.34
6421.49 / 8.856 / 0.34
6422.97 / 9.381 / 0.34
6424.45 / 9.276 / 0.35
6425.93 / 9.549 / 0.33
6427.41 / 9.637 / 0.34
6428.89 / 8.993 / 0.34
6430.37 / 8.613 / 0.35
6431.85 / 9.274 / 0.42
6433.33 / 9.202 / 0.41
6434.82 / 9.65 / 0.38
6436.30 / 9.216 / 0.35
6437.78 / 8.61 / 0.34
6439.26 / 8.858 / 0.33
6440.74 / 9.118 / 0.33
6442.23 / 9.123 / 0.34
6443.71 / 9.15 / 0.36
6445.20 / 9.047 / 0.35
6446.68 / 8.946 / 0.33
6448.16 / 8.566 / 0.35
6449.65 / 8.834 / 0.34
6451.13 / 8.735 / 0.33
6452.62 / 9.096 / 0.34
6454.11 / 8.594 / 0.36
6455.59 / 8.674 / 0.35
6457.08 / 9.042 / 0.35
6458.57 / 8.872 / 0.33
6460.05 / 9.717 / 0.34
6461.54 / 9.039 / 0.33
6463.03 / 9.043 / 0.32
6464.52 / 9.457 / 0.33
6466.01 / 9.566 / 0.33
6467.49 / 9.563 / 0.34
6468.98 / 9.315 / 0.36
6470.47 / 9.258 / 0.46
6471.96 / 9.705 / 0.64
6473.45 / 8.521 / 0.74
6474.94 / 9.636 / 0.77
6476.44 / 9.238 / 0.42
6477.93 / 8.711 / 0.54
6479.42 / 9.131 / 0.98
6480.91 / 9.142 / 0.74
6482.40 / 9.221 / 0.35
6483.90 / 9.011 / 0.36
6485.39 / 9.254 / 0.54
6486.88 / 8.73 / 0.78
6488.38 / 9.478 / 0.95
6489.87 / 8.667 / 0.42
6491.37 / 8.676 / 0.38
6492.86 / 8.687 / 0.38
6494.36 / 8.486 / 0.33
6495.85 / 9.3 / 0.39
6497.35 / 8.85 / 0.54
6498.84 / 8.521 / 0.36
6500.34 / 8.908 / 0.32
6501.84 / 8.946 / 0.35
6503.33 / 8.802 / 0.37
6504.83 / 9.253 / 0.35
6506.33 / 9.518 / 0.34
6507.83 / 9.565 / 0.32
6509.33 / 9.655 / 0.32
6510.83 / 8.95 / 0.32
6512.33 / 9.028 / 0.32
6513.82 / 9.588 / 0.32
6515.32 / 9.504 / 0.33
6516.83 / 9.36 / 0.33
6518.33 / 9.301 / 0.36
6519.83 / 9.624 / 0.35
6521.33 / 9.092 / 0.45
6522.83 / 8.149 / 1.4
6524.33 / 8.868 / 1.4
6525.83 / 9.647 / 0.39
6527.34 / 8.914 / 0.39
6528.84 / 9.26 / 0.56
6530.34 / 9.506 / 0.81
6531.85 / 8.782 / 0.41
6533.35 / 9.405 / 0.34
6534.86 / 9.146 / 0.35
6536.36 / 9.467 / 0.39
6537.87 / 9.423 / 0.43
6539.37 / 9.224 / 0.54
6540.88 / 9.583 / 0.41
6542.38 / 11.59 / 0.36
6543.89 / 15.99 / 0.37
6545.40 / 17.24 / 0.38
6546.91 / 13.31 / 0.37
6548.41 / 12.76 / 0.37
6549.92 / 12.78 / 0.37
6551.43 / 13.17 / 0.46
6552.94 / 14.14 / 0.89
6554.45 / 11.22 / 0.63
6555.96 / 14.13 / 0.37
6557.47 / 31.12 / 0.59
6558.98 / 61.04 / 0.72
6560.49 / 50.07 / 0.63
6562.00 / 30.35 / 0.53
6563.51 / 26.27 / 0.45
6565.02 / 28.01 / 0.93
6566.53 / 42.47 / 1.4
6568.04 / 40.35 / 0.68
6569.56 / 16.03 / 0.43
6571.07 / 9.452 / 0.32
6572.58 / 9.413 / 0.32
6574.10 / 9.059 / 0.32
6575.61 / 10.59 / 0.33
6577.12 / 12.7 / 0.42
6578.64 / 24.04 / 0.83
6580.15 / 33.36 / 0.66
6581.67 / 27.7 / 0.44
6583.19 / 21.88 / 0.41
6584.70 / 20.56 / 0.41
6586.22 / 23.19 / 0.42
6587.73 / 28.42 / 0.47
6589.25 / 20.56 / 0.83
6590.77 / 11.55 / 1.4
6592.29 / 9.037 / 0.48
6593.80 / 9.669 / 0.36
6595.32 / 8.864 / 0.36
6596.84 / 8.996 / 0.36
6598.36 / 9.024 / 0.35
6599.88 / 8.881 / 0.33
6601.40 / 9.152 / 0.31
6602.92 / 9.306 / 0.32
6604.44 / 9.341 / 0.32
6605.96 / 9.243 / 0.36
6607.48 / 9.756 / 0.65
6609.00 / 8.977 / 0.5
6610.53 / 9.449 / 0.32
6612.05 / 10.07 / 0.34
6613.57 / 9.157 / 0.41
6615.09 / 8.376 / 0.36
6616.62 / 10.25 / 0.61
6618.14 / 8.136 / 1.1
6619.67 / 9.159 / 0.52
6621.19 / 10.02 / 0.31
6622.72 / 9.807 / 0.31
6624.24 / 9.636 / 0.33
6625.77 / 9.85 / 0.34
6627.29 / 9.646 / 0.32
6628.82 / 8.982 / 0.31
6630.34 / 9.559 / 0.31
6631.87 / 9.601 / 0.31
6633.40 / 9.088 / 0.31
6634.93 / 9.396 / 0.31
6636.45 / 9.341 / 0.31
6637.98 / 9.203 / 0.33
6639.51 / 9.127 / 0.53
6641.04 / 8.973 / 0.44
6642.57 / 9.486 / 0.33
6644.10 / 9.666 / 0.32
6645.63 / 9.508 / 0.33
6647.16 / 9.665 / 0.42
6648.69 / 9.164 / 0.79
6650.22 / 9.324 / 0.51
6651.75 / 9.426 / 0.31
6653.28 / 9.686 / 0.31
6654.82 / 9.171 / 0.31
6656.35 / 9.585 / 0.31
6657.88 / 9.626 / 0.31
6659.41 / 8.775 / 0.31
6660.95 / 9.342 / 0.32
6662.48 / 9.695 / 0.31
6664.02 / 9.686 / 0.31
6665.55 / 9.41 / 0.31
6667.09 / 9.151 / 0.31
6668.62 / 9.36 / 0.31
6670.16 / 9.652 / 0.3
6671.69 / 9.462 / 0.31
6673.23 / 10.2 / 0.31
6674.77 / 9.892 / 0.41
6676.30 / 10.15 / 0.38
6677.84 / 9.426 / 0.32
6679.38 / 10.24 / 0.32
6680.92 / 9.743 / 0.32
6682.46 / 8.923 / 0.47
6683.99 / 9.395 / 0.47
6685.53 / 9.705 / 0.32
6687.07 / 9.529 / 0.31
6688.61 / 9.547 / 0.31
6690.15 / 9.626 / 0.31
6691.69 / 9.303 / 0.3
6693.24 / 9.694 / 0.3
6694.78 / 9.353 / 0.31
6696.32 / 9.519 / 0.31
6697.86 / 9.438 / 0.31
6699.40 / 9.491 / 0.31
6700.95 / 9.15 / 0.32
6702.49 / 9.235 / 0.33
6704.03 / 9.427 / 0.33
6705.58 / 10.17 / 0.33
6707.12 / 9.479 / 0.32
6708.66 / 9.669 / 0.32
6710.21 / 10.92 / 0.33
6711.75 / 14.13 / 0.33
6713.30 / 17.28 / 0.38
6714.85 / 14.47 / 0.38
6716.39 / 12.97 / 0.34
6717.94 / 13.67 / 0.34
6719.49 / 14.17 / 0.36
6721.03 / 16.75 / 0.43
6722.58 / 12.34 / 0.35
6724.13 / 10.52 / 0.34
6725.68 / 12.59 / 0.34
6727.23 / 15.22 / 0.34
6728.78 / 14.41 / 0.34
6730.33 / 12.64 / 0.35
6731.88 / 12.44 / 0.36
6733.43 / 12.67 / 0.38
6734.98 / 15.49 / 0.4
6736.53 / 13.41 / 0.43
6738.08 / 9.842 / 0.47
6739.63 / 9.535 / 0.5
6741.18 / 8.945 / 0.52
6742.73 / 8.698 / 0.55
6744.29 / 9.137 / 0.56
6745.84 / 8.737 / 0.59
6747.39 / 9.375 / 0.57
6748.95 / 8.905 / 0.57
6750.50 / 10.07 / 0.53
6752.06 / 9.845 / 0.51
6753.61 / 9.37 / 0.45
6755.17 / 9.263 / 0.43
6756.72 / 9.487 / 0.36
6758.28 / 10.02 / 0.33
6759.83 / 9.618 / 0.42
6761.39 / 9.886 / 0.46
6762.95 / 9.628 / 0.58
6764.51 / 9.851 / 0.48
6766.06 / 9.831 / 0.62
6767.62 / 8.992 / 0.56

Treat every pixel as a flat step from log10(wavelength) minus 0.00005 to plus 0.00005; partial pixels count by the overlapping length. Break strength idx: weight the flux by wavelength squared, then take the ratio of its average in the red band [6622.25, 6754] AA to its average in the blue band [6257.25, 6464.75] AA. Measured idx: 1.26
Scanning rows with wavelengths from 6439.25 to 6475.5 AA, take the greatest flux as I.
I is 9.717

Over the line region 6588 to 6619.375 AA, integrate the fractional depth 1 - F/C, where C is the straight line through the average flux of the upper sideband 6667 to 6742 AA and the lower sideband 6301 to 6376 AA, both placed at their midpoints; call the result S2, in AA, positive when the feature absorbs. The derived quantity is 1.10 AA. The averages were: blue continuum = 9.1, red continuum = 11.1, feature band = 10.2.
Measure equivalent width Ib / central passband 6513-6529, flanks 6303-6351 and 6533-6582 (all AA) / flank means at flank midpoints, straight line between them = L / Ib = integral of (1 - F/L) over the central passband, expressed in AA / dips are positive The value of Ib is 7.9 AA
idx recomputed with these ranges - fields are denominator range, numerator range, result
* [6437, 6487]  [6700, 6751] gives 1.40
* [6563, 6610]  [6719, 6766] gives 0.69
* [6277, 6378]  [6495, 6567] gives 1.68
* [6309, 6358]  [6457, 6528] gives 1.07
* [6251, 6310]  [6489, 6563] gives 1.55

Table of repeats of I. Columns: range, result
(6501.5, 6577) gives 61.04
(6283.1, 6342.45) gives 10.52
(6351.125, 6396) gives 10.09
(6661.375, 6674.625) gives 10.2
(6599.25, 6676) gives 10.25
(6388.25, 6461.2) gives 9.749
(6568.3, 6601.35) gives 33.36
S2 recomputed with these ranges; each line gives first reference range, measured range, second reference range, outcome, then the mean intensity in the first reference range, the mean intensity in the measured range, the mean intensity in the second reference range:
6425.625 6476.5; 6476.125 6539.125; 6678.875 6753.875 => 2.73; 9.12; 9.11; 11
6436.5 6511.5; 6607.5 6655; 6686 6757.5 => 4.35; 9.06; 9.39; 11.1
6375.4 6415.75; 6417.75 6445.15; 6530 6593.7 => 5.48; 9.28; 9.12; 19.2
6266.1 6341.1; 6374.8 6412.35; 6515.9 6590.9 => 8.78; 9.02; 9.29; 17.7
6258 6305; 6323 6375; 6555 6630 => 8.26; 9.08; 9.07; 17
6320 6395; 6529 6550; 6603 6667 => -4.27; 9.13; 11.2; 9.39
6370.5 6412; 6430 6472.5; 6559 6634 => 7.98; 9.28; 9.1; 15.9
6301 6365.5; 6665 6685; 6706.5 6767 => 2.60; 9.09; 9.62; 11.4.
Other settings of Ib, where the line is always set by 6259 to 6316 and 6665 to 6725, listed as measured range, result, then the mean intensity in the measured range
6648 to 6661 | 1.41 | 9.34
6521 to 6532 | 1.05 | 9.04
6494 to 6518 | 1.84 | 9.15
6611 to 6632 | 1.86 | 9.44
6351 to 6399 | 0.92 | 9.23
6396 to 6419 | 0.83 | 9.19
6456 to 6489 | 1.96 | 9.2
